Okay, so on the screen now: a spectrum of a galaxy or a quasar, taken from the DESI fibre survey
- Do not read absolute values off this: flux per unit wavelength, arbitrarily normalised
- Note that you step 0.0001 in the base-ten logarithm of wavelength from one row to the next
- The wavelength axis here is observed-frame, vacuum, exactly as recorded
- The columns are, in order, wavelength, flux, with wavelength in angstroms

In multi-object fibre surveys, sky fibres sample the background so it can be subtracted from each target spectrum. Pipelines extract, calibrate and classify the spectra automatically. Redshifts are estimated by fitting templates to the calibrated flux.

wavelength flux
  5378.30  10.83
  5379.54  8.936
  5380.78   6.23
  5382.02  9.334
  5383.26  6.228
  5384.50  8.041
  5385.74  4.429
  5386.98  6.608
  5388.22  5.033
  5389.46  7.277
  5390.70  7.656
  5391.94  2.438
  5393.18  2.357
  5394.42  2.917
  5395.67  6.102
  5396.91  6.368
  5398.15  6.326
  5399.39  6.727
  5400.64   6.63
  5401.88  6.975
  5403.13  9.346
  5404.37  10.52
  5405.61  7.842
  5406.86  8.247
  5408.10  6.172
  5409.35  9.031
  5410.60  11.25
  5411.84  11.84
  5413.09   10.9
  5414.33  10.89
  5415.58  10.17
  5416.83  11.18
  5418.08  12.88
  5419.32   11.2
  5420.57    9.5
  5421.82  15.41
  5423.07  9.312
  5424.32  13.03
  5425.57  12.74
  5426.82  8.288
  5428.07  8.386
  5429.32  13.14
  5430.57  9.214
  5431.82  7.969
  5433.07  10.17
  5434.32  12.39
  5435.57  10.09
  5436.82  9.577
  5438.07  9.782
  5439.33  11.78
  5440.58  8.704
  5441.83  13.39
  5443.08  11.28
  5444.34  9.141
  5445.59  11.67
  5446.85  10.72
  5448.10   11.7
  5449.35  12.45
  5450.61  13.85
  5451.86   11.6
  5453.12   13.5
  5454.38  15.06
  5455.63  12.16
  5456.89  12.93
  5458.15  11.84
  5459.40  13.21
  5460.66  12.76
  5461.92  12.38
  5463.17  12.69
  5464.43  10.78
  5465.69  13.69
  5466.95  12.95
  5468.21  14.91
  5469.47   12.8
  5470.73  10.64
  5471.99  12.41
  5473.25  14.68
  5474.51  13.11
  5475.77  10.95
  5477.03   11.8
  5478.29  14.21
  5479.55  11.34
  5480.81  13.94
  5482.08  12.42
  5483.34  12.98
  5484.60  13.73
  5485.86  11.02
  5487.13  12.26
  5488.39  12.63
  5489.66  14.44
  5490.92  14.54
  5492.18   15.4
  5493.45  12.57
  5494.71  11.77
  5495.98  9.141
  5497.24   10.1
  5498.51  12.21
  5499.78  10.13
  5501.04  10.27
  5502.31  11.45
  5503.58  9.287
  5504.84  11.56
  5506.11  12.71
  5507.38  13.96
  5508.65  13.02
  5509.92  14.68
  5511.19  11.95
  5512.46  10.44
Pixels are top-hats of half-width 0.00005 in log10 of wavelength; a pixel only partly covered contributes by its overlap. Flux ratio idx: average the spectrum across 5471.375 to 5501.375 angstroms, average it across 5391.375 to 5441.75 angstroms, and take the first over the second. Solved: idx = 1.34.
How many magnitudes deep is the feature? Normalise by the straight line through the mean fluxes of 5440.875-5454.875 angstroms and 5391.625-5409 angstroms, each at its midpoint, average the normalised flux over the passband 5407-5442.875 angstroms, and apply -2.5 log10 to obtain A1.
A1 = -0.15 mag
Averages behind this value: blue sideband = 6.47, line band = 10.6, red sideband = 12.1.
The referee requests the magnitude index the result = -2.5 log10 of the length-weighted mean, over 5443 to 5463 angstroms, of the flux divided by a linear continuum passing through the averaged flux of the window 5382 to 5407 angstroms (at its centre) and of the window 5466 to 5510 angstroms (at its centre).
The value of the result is -0.20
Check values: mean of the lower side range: 6.44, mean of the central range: 12.3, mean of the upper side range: 12.4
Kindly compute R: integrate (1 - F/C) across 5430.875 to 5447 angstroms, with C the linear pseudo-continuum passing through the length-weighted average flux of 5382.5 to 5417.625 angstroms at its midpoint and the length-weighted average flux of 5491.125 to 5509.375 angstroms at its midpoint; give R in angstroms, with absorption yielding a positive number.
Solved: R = -2.30 angstroms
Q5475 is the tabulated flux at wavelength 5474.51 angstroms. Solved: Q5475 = 13.11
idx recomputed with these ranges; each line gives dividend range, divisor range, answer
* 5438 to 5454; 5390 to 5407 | 1.81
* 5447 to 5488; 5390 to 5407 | 1.98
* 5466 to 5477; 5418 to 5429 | 1.14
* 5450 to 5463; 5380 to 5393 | 2.08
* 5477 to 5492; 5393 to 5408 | 1.92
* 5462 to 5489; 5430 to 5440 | 1.25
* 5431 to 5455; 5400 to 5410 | 1.39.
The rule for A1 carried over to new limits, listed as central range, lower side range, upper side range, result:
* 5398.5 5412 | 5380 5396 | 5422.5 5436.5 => -0.10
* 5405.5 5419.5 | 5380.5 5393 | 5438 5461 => -0.18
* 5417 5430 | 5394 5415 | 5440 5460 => -0.16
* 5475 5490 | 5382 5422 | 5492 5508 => -0.16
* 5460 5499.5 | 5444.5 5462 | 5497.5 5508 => -0.06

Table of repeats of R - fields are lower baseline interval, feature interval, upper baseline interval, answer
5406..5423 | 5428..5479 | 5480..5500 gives -1.41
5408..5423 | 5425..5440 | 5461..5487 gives 1.55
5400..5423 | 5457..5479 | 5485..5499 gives -1.93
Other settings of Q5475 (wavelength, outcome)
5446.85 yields 10.72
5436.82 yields 9.577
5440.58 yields 8.704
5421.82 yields 15.41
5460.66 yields 12.76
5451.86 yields 11.6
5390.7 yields 7.656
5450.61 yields 13.85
